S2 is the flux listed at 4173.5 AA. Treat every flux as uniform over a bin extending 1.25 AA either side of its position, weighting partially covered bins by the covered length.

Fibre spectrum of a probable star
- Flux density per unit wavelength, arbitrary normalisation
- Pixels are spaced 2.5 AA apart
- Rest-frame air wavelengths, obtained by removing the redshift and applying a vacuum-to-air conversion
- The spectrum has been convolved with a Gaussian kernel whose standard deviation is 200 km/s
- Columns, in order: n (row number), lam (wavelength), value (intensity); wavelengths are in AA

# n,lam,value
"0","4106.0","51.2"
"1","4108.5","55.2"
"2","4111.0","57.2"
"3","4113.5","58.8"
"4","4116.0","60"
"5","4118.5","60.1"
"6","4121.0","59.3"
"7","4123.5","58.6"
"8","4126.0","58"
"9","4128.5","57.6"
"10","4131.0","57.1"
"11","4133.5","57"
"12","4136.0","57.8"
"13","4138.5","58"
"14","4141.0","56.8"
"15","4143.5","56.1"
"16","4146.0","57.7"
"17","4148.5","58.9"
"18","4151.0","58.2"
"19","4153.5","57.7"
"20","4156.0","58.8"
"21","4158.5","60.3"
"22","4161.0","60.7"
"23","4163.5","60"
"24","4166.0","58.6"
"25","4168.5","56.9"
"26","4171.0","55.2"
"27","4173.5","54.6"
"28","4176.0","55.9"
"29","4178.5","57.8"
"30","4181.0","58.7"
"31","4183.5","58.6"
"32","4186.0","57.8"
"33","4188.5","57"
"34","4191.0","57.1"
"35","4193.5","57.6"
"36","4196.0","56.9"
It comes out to 54.6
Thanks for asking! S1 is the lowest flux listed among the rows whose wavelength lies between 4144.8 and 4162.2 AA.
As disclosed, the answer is 57.7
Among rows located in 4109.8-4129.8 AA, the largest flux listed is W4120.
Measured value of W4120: 60.1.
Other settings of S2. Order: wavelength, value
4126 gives 58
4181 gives 58.7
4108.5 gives 55.2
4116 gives 60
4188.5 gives 57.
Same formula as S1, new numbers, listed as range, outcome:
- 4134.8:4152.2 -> 56.1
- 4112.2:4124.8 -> 58.6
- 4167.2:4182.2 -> 54.6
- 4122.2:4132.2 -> 57.1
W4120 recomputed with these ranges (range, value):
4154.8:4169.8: 60.7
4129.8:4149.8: 58.9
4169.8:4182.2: 58.7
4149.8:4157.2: 58.8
